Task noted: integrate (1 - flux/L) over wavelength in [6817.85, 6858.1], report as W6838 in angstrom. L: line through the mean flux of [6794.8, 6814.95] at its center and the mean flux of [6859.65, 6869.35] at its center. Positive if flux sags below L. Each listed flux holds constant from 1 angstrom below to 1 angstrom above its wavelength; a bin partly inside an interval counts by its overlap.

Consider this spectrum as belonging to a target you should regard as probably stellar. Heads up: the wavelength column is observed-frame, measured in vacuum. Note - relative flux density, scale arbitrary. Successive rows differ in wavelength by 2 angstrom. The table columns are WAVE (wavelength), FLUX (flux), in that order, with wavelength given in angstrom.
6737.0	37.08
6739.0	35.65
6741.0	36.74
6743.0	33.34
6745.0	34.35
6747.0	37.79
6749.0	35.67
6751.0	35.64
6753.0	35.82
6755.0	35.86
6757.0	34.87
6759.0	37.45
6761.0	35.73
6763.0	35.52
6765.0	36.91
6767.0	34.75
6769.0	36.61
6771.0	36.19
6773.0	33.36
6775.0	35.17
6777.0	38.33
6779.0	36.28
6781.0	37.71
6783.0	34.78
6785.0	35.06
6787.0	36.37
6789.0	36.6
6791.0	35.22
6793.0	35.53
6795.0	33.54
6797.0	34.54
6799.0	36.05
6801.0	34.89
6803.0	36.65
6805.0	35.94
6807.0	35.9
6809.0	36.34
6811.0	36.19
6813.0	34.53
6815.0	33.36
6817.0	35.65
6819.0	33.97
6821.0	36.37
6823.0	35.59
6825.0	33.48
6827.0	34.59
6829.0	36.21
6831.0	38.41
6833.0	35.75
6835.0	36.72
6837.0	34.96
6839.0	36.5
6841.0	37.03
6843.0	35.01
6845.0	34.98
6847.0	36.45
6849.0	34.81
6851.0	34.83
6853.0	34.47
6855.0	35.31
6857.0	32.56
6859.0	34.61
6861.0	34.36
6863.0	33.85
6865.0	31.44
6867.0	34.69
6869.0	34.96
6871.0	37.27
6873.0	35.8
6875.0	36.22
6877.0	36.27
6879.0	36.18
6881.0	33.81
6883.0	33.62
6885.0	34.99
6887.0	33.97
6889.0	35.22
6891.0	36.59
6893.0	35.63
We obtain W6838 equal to -1.0 angstrom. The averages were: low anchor 35.4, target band 35.4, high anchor 33.8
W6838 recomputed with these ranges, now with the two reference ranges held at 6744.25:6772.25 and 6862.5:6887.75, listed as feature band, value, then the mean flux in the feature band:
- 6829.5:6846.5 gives -0.5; 36.2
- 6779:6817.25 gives 0.0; 35.5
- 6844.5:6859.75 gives 0.1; 34.7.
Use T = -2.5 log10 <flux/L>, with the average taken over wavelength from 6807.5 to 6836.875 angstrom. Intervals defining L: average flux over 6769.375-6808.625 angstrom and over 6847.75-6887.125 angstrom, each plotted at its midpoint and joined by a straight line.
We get -0.01 mag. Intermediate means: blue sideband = 35.7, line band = 35.5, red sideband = 34.7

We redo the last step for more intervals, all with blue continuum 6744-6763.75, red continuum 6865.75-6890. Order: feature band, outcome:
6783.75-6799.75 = 0.01 mag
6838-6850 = -0.01 mag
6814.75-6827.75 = 0.02 mag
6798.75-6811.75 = -0.01 mag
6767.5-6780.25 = -0.01 mag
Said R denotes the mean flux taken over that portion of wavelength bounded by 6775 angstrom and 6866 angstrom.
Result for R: 35.4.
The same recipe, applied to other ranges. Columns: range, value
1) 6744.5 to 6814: 35.8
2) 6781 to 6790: 35.9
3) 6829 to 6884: 35.2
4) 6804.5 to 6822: 35.3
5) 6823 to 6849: 35.8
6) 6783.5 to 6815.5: 35.4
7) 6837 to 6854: 35.5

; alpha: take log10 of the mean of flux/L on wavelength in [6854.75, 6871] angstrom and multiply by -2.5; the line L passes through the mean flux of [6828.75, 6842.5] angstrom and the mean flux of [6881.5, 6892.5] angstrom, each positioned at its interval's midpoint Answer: 0.05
